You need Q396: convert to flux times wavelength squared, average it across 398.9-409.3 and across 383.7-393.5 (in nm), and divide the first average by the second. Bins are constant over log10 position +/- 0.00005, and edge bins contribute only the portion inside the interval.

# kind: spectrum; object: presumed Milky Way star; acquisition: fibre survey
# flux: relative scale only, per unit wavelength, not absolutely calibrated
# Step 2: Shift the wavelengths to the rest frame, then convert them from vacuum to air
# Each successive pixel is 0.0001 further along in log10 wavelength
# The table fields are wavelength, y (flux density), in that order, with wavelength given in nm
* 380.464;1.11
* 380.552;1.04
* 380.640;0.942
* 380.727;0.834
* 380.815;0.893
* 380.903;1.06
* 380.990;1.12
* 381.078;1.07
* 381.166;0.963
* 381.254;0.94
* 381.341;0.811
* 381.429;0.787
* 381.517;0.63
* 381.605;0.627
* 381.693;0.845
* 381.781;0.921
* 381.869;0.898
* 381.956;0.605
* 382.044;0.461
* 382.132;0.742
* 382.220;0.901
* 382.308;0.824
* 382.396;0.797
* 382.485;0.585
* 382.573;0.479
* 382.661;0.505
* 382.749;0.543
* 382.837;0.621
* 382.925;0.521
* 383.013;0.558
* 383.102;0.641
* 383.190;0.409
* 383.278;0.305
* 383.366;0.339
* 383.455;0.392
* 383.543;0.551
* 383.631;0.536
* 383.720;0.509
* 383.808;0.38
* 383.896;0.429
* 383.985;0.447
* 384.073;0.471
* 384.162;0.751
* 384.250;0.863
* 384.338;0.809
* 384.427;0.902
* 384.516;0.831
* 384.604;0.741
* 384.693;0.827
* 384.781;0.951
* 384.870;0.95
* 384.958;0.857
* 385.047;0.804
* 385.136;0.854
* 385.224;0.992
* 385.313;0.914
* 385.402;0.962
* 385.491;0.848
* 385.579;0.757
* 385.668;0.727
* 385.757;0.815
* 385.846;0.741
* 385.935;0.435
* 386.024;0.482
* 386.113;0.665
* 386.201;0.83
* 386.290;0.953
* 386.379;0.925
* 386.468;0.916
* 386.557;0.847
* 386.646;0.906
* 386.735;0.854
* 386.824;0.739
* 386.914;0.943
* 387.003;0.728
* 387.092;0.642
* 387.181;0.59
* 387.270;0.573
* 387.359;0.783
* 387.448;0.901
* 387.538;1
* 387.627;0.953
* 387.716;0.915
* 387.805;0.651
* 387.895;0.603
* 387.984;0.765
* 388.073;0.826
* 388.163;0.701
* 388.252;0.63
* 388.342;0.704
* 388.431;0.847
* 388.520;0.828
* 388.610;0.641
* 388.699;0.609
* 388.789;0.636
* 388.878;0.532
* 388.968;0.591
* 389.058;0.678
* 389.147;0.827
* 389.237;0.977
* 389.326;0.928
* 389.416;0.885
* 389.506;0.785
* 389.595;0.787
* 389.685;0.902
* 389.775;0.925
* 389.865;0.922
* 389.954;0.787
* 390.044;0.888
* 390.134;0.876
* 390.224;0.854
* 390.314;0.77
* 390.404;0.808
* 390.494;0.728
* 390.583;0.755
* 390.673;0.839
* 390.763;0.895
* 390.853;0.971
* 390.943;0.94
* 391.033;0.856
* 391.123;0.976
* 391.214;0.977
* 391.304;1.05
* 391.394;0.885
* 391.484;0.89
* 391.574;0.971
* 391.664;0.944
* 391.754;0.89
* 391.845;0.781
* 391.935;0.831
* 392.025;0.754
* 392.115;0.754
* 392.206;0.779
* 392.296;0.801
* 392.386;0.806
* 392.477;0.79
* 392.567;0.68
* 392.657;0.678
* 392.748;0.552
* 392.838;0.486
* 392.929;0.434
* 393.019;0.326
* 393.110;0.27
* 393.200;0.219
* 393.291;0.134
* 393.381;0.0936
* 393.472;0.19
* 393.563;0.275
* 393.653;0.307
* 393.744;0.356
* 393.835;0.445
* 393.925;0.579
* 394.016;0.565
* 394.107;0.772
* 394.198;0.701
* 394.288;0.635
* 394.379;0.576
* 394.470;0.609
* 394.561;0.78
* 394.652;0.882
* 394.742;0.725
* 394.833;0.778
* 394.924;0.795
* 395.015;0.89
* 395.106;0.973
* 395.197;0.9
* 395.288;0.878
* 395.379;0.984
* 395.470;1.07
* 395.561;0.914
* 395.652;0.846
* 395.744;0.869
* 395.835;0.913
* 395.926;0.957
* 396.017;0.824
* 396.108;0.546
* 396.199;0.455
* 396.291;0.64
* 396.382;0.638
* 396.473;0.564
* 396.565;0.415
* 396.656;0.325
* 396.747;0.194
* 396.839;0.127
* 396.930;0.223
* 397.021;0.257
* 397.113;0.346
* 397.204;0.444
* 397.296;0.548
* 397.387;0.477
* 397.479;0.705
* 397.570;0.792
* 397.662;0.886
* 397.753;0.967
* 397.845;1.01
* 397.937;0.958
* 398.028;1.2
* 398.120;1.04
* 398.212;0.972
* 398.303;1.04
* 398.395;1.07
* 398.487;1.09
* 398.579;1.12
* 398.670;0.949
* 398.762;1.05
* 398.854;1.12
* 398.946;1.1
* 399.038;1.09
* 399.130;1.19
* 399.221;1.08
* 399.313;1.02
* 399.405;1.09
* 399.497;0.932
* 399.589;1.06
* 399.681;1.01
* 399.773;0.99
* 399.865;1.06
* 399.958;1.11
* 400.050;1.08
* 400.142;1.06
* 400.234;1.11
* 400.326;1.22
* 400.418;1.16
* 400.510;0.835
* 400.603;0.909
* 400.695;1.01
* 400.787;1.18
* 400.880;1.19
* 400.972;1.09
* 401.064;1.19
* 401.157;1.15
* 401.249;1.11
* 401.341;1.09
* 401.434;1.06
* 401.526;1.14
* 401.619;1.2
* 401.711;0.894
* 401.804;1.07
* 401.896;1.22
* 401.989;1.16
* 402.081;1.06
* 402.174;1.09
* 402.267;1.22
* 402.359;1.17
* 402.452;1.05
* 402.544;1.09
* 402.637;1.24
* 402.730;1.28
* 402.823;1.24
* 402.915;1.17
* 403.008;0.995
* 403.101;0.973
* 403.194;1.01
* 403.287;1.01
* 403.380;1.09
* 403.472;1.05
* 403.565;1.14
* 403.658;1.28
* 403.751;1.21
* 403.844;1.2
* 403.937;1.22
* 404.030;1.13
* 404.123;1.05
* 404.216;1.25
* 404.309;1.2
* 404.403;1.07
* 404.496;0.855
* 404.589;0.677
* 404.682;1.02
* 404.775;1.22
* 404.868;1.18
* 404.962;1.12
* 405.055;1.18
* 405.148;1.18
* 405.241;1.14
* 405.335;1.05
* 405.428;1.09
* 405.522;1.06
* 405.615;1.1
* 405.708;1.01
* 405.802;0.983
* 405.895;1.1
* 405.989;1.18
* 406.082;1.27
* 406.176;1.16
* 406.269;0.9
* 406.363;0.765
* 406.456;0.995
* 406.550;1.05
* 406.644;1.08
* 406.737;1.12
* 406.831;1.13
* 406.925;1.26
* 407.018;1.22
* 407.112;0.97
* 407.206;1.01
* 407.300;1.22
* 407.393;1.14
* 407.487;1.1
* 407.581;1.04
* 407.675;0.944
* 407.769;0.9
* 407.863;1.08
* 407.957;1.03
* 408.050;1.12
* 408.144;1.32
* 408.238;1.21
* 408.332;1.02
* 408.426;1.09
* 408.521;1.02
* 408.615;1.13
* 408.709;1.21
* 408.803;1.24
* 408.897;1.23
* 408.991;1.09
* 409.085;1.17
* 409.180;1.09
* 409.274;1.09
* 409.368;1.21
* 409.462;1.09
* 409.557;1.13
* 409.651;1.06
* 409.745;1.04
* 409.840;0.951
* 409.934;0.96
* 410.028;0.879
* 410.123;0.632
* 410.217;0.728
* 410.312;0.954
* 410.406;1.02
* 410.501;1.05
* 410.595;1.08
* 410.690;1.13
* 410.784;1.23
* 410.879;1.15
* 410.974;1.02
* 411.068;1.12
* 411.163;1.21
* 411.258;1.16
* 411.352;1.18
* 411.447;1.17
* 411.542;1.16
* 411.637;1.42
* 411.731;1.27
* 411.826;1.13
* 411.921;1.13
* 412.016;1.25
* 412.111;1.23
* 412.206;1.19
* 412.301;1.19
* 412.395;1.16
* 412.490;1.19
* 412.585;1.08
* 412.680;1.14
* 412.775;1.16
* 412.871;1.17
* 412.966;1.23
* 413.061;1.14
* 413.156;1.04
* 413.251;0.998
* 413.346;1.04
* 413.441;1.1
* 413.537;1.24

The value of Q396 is 1.6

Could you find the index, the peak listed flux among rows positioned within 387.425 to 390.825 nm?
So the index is 1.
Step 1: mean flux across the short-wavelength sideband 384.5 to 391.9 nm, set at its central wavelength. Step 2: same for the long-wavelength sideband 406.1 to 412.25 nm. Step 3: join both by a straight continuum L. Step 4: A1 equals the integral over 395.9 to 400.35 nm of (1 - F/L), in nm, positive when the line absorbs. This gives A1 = 0.53 nm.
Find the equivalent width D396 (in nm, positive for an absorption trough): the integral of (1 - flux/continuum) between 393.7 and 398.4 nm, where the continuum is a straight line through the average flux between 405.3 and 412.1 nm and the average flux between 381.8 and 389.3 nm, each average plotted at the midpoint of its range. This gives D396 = 0.937 nm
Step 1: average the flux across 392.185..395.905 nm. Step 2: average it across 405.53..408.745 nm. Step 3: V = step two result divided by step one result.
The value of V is 1.69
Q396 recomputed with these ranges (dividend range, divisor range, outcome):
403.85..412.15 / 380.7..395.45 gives 1.65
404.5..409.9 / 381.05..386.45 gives 1.73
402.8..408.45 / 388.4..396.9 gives 1.64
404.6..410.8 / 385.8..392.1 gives 1.46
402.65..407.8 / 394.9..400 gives 1.36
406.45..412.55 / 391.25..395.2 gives 1.86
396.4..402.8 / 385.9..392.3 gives 1.25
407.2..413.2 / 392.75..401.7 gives 1.47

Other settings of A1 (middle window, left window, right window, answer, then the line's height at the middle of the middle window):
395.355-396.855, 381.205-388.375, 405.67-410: 0.38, 0.902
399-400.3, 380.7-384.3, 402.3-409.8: -0.11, 0.985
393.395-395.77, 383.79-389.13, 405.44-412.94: 0.51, 0.881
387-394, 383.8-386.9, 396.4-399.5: 0.64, 0.791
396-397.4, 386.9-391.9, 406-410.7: 0.74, 0.911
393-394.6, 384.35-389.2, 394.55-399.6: 0.73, 0.804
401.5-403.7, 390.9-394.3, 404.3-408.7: -0.37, 0.956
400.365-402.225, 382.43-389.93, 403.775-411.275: -0.22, 0.977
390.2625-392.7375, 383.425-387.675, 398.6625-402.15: 0.13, 0.887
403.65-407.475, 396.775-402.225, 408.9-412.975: -0.19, 1.04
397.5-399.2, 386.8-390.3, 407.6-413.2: -0.19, 0.926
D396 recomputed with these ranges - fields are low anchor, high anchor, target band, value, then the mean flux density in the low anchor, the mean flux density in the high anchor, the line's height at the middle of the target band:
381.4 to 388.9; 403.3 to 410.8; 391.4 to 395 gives 0.982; 0.715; 1.08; 0.85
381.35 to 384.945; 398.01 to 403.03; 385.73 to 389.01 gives 0.035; 0.651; 1.09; 0.758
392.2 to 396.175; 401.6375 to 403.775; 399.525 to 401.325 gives -0.157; 0.648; 1.12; 0.992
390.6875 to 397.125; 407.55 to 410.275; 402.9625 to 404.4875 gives -0.311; 0.666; 1.06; 0.923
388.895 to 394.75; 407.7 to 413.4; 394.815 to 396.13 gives -0.159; 0.711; 1.11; 0.789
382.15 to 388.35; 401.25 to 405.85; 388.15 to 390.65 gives 0.078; 0.716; 1.11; 0.805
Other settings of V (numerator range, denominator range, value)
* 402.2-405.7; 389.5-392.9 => 1.34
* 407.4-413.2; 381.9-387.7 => 1.56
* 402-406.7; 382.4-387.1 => 1.57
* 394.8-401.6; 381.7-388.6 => 1.24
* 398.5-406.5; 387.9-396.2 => 1.48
